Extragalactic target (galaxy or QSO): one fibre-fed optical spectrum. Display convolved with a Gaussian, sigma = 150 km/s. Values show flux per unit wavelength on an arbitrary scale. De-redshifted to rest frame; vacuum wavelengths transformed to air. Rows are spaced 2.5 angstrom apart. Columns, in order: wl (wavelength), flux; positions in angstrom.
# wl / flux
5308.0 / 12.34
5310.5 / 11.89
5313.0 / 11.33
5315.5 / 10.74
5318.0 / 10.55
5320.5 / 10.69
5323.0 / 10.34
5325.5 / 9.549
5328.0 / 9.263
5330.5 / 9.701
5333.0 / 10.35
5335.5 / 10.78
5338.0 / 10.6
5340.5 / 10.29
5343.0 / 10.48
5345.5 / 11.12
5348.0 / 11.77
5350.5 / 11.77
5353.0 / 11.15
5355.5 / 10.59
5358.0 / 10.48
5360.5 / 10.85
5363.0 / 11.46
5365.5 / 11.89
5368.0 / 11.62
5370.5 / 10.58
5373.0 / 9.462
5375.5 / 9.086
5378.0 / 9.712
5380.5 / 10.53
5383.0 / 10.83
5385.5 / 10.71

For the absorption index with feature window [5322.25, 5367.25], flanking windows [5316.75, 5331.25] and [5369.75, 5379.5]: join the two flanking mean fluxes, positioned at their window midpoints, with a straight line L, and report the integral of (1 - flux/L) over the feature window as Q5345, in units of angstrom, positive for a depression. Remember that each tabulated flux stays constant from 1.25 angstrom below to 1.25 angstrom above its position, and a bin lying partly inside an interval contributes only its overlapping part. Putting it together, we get -3.7 angstrom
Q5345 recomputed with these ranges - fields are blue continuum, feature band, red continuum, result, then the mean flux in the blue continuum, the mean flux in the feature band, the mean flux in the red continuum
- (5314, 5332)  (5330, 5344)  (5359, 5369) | 0.2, 10.1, 10.4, 11.4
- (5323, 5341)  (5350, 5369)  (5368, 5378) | -2.3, 10.1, 11.2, 9.95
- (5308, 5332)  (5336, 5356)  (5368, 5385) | -1.2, 10.5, 11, 10.2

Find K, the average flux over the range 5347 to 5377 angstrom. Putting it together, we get 10.9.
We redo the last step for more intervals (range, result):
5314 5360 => 10.6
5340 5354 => 11.1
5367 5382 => 10.2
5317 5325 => 10.4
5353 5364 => 10.9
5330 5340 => 10.4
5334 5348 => 10.7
